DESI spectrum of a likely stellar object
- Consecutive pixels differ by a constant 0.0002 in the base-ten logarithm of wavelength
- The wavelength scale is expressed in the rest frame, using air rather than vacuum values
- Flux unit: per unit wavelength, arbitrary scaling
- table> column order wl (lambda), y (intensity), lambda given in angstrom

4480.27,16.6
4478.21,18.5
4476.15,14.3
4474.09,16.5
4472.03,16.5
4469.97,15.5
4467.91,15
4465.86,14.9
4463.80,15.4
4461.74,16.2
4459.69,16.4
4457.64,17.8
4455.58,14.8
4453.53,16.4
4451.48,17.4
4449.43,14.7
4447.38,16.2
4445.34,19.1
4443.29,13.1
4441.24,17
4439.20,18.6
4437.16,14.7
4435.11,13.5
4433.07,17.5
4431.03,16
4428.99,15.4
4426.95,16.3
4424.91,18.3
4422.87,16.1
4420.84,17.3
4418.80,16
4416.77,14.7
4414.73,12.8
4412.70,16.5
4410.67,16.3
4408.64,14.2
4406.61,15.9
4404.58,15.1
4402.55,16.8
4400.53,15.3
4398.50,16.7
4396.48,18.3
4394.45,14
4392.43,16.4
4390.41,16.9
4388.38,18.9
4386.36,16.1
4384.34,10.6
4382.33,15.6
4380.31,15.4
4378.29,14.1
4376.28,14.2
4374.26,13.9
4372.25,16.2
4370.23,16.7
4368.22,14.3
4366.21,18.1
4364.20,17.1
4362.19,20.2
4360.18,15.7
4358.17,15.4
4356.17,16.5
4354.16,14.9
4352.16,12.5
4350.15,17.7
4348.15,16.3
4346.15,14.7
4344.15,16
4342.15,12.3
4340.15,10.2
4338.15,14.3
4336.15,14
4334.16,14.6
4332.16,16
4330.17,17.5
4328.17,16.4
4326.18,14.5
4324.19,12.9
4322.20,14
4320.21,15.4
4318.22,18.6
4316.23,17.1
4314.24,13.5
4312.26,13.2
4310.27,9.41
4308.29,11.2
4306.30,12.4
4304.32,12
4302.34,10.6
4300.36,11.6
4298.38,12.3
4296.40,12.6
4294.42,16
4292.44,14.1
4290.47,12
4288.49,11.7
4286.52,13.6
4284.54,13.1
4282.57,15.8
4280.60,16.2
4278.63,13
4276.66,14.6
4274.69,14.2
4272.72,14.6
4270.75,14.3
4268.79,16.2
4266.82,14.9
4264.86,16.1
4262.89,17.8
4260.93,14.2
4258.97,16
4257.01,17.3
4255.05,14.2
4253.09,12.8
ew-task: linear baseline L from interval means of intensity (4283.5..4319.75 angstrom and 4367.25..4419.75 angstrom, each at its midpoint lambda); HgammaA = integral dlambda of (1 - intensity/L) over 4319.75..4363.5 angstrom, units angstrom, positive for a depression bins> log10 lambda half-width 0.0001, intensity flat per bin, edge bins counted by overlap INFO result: -3.0 angstrom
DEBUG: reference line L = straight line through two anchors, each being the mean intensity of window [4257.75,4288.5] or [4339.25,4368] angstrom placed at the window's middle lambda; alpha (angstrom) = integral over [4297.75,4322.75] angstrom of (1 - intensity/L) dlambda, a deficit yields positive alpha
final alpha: 3.3 angstrom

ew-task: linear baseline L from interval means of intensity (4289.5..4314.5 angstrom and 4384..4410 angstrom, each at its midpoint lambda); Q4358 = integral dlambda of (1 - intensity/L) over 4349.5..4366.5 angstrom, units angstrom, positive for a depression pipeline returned -2.2 angstrom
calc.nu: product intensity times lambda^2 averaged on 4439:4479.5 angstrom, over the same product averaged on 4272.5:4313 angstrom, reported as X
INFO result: 1.34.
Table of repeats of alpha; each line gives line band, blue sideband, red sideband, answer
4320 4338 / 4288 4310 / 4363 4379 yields -1.7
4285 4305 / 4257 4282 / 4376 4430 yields 3.5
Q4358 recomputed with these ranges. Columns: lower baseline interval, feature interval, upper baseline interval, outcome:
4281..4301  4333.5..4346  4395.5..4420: 0.7 angstrom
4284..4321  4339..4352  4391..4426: -0.1 angstrom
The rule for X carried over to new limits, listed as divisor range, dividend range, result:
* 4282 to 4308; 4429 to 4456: 1.34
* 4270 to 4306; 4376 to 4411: 1.22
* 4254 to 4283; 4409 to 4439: 1.11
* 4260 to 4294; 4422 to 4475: 1.20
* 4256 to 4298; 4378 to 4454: 1.16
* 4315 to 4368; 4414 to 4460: 1.09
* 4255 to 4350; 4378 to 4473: 1.18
